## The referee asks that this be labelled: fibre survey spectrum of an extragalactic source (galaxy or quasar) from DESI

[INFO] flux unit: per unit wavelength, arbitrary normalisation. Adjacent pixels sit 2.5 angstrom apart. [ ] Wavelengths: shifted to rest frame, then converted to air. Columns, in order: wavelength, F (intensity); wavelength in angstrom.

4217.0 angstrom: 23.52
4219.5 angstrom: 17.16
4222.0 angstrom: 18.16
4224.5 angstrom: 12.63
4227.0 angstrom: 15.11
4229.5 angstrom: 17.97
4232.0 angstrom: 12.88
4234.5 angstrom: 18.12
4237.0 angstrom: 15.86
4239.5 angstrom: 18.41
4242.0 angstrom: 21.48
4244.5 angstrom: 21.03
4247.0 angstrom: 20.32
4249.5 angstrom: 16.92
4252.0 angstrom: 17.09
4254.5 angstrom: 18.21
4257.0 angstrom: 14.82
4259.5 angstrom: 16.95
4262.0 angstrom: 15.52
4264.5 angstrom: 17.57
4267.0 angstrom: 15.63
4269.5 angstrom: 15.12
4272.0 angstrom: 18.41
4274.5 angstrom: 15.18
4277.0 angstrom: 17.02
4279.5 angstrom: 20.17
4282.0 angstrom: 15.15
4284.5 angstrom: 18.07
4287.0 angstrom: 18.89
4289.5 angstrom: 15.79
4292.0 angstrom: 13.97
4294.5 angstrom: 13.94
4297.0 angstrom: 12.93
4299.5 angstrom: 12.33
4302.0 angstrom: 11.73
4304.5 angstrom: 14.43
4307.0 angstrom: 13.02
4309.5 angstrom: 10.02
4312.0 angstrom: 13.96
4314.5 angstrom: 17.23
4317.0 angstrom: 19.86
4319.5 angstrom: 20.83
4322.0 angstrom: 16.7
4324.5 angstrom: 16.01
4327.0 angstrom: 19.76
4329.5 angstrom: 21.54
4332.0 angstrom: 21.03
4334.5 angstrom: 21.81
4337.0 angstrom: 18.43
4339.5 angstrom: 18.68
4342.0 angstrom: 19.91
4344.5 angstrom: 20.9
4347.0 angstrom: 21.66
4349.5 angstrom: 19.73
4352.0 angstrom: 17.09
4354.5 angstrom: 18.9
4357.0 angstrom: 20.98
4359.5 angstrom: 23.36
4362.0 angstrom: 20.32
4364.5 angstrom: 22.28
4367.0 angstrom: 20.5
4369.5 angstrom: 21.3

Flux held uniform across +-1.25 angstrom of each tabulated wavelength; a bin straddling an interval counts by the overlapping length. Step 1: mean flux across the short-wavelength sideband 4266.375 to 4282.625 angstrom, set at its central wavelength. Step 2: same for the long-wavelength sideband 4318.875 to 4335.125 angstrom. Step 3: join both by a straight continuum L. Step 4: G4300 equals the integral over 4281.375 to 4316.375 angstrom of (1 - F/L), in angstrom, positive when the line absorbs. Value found 6.9 angstrom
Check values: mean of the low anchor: 16.8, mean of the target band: 14.5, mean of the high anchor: 19.5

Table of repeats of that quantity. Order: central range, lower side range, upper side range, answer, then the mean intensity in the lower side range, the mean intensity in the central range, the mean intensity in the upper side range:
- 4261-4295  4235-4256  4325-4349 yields 4.72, 18.6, 16.5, 20.3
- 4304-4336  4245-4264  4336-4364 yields 2.93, 17.3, 17.5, 20.1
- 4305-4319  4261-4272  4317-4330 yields 2.50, 16.2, 15.1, 18.9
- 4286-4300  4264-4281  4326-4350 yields 2.57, 17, 14.7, 20.4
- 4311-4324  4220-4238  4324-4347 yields 1.10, 15.9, 17.7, 20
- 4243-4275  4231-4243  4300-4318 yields -1.60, 17.4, 17.2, 14.2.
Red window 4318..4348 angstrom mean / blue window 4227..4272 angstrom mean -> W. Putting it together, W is 1.1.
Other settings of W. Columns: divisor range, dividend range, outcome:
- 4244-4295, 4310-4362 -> 1.14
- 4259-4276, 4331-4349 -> 1.24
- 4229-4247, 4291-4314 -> 0.72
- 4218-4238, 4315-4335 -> 1.21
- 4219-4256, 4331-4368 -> 1.17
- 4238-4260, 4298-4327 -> 0.83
